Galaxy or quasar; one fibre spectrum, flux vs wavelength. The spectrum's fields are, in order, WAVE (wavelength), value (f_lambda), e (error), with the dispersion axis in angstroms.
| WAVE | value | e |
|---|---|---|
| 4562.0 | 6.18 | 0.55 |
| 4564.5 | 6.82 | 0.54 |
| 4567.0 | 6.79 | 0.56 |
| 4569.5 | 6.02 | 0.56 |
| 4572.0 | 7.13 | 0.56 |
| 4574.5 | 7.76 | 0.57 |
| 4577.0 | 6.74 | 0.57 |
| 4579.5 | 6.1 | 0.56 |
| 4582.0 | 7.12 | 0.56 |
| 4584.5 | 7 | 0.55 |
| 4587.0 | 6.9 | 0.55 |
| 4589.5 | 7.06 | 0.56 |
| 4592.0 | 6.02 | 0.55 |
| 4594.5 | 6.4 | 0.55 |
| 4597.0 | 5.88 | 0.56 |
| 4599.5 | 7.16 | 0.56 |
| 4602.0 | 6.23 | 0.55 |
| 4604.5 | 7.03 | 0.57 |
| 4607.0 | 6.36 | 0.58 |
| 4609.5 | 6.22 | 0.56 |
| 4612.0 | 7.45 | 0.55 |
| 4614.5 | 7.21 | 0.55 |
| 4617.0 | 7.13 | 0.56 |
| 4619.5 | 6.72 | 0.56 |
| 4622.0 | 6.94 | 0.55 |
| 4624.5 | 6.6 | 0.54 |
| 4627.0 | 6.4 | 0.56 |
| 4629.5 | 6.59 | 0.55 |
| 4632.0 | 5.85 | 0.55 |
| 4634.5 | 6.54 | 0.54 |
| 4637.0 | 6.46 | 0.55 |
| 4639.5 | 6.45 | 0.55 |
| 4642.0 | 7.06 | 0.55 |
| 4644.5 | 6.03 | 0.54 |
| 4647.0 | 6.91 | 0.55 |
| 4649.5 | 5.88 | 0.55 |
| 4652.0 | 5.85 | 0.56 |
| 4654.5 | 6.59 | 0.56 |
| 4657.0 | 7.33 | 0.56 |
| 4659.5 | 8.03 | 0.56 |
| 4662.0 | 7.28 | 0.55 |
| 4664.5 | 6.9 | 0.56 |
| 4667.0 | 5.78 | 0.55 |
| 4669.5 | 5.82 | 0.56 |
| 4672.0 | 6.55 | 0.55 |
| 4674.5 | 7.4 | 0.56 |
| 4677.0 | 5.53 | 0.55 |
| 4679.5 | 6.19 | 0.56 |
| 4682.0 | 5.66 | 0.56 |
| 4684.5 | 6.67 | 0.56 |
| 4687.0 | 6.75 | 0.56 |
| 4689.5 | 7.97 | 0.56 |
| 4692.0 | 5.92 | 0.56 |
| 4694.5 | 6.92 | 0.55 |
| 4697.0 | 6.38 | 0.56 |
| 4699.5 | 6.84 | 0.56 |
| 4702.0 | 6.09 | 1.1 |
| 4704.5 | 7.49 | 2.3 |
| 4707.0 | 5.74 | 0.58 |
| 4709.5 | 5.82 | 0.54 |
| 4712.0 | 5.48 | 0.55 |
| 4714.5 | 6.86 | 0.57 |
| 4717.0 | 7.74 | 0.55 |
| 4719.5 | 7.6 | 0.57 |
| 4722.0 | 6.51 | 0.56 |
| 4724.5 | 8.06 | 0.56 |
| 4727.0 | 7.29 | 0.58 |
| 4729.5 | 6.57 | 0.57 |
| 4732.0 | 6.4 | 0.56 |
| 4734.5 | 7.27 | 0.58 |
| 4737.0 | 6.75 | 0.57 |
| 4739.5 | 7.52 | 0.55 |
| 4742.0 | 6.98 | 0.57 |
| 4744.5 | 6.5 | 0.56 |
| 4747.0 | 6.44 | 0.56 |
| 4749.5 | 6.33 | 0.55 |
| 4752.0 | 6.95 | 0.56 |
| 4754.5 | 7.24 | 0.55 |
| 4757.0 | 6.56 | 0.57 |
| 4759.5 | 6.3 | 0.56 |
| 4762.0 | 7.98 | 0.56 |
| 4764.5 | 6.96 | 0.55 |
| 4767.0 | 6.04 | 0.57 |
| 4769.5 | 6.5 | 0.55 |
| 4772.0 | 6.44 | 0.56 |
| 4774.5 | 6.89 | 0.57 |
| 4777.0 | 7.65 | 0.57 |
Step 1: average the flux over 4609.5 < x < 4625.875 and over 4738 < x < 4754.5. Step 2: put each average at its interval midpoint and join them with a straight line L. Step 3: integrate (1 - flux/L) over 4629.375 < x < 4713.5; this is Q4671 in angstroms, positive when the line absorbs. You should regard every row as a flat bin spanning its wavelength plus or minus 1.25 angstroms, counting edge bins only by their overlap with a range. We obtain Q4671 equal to 4.88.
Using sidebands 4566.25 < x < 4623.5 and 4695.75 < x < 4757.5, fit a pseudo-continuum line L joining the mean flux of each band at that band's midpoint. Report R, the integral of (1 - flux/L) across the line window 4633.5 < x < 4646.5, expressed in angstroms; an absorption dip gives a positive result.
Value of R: 0.4 angstroms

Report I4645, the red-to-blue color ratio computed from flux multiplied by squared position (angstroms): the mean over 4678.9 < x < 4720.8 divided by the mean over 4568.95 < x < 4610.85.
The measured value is 1.0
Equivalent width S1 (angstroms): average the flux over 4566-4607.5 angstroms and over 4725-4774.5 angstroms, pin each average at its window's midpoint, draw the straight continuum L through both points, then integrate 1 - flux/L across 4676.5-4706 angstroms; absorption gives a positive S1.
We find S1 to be 0.9 angstroms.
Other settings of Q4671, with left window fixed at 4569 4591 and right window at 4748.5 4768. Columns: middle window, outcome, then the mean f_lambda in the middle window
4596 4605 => 0.42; 6.56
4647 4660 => 0.34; 6.68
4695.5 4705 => 0.27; 6.64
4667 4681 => 1.24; 6.24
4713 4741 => -1.24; 7.13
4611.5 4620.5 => -0.31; 7.11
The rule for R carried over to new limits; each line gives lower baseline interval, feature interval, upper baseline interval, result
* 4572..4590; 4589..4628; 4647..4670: 1.0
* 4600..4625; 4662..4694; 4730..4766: 1.7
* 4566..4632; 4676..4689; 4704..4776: 0.9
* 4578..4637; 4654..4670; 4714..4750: -0.2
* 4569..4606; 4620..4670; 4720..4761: 1.5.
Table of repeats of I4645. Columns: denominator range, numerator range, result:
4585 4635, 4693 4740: 1.07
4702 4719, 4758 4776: 1.06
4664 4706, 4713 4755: 1.10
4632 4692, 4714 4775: 1.09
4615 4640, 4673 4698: 1.02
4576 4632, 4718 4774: 1.09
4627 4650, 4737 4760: 1.10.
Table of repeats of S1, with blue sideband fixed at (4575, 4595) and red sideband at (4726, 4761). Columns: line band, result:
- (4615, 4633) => 0.26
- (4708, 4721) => 0.20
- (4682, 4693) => 0.09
